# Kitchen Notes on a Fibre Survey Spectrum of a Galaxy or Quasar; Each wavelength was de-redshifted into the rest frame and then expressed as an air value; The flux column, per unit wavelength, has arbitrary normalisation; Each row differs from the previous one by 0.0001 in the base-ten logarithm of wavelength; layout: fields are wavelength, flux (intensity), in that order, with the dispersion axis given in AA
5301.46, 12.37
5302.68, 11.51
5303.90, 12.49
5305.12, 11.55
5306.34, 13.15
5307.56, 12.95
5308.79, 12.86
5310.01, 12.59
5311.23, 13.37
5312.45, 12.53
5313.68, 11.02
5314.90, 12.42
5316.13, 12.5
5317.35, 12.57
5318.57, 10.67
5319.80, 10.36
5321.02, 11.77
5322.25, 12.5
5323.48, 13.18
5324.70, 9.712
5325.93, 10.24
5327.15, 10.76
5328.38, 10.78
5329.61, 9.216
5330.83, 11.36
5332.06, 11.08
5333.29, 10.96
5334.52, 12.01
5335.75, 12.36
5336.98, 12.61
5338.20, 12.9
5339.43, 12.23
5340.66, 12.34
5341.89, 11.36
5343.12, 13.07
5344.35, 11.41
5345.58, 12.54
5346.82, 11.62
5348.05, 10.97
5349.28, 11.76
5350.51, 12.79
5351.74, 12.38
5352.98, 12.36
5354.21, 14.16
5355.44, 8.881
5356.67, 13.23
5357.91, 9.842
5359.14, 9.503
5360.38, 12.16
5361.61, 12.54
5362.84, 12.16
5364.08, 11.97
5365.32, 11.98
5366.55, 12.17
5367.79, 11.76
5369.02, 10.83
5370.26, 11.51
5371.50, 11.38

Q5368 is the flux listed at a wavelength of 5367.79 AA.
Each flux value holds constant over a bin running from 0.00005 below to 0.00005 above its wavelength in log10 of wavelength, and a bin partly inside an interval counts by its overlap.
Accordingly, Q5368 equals 11.76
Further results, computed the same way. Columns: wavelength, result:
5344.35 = 11.41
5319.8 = 10.36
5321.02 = 11.77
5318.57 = 10.67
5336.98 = 12.61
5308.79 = 12.86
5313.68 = 11.02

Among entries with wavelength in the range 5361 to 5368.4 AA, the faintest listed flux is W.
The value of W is 11.76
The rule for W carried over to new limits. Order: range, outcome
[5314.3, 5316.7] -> 12.42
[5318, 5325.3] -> 9.712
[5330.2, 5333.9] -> 10.96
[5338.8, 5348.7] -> 10.97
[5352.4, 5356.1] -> 8.881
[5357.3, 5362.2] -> 9.503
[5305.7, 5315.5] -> 11.02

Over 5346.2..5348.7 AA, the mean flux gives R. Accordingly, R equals 11.3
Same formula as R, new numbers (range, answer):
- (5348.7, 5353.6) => 12.3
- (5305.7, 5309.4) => 13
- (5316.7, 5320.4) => 11.2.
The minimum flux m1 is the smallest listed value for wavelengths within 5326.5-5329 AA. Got 10.76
